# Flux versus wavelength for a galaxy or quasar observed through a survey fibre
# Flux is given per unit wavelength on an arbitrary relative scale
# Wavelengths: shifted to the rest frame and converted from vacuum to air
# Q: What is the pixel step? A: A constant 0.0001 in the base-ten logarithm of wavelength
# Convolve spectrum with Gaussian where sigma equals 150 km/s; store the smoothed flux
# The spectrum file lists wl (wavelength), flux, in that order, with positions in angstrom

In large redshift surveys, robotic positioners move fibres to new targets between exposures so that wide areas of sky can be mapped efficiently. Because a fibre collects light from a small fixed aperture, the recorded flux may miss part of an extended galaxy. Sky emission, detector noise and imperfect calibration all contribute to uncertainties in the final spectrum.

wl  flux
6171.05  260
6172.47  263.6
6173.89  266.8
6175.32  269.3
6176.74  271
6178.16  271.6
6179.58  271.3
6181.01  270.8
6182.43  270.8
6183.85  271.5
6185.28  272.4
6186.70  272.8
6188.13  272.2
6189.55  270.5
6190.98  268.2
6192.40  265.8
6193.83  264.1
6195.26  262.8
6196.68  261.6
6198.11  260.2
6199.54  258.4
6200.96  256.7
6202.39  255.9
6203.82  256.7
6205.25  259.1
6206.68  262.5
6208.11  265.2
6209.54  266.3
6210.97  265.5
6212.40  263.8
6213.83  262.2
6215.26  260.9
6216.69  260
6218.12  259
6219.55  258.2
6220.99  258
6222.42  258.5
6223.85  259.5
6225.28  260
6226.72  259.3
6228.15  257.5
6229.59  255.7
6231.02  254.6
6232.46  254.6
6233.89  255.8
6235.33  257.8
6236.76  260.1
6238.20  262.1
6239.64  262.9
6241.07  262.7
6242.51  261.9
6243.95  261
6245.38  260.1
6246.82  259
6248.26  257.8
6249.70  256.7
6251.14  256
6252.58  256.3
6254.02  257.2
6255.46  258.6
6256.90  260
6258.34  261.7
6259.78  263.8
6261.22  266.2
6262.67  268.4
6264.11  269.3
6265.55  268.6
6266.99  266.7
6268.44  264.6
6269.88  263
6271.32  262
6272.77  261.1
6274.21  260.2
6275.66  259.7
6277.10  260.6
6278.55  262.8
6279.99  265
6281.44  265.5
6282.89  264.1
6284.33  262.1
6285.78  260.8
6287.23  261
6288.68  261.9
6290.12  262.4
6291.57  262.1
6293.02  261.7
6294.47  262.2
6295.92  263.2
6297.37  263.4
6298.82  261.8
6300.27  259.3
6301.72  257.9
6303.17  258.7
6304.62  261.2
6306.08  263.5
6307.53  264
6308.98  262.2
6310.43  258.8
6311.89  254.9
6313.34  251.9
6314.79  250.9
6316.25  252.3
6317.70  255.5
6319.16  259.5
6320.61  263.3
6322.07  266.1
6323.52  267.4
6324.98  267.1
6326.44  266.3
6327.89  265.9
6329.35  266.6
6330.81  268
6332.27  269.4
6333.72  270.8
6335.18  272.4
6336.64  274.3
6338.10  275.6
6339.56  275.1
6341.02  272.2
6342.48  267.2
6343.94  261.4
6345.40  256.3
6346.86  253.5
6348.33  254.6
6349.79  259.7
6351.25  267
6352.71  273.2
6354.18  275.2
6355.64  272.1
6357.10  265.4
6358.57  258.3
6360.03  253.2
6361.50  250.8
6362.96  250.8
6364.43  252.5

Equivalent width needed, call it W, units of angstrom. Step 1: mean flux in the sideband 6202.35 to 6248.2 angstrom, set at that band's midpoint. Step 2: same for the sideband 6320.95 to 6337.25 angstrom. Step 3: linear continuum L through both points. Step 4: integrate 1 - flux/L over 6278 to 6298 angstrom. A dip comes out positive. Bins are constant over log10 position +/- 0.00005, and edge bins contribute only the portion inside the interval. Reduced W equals 0.2 angstrom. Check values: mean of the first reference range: 260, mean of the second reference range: 268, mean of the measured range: 263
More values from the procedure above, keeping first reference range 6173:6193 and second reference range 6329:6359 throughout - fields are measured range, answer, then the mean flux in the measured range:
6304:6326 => 0.6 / 260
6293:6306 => 0.3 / 261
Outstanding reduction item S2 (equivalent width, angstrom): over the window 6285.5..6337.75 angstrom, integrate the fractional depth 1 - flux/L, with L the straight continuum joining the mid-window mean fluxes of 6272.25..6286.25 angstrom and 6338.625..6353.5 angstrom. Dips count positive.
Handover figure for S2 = 0.1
